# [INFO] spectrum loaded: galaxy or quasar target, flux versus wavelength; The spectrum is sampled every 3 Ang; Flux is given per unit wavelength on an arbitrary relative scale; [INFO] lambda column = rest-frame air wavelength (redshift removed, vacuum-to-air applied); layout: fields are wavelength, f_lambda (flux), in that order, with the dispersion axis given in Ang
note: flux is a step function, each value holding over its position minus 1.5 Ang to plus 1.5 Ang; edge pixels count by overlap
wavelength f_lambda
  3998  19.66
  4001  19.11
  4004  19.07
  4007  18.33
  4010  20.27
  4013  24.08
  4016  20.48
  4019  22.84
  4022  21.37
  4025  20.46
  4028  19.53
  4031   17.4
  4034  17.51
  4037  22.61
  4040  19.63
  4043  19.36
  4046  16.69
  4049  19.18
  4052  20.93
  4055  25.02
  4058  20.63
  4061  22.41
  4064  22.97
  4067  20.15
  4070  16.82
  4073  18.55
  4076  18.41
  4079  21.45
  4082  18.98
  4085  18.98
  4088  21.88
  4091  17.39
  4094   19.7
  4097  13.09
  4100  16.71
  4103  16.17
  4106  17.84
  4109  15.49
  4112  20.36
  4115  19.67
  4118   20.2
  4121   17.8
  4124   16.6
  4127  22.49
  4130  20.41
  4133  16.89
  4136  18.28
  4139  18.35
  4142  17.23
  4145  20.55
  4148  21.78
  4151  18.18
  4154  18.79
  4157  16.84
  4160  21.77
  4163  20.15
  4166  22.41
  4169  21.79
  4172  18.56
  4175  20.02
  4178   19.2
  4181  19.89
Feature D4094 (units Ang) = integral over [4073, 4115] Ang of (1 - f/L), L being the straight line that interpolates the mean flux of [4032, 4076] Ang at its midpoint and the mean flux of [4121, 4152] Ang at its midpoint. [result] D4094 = 2.8 Ang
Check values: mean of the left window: 20.1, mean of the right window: 19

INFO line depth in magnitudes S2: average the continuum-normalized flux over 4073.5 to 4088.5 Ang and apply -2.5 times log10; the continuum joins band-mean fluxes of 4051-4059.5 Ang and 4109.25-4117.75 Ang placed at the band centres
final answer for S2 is 0.07 mag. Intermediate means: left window 22.3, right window 19.4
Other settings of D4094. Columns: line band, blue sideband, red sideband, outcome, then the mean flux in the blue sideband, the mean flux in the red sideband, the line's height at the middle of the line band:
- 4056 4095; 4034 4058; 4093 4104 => -4.11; 20.3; 16.3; 18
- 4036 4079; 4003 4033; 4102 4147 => -1.18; 20.4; 18.6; 19.7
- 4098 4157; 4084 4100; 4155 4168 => 2.05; 18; 20.3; 19.2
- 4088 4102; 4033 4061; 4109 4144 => 1.56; 20.3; 18.8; 19.4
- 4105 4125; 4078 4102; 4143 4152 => 0.86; 18.4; 20.1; 19.2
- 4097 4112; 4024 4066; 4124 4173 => 2.49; 20.3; 19.6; 19.9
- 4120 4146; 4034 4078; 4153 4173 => 1.82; 20.2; 20.1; 20.1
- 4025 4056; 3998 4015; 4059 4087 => 0.44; 20.1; 19.9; 20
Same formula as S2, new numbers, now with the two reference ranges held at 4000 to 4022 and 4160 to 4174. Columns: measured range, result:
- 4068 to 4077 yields 0.152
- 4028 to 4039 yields 0.079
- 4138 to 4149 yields 0.074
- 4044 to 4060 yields 0.011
